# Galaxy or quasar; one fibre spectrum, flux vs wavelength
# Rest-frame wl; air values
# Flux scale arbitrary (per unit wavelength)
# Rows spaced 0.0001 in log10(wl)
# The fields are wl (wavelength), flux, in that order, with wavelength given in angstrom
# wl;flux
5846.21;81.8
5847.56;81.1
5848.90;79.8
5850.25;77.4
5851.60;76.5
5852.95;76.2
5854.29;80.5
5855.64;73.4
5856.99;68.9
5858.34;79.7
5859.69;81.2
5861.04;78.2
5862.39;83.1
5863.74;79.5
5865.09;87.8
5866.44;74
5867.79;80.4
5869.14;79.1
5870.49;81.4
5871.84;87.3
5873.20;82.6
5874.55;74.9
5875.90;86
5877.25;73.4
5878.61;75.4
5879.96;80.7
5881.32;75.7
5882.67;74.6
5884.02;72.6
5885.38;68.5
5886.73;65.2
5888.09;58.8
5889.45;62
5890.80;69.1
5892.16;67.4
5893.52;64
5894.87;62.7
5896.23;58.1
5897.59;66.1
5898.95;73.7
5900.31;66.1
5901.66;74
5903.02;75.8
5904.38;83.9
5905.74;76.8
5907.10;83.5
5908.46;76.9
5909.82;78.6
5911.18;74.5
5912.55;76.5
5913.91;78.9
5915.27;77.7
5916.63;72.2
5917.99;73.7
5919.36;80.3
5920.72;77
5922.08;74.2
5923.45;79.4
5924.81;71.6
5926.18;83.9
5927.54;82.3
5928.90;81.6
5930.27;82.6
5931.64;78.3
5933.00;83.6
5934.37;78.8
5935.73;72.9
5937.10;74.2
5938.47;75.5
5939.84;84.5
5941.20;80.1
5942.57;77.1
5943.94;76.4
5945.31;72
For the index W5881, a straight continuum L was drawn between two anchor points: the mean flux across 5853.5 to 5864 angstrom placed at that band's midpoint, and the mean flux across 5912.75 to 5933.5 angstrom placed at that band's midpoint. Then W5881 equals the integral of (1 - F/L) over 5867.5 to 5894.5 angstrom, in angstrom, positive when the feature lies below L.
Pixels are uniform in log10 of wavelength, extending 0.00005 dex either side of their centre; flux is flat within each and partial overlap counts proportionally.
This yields 1.53 angstrom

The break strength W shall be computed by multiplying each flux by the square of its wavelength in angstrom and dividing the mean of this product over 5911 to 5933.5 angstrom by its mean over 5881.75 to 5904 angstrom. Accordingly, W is 1.17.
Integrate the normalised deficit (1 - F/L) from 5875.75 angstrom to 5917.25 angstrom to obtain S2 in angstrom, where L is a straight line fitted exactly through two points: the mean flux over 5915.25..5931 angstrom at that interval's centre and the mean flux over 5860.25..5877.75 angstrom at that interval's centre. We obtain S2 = 3.6 angstrom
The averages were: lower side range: 80.7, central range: 72.4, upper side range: 78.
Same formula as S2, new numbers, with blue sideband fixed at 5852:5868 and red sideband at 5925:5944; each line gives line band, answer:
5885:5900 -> 2.6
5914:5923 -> 0.3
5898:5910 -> 0.4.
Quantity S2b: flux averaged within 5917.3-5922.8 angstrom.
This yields 76.2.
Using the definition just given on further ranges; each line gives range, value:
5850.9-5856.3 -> 76.7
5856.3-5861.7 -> 76.9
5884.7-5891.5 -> 64.7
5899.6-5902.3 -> 70.2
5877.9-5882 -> 77.2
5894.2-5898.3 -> 62.3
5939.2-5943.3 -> 80.6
